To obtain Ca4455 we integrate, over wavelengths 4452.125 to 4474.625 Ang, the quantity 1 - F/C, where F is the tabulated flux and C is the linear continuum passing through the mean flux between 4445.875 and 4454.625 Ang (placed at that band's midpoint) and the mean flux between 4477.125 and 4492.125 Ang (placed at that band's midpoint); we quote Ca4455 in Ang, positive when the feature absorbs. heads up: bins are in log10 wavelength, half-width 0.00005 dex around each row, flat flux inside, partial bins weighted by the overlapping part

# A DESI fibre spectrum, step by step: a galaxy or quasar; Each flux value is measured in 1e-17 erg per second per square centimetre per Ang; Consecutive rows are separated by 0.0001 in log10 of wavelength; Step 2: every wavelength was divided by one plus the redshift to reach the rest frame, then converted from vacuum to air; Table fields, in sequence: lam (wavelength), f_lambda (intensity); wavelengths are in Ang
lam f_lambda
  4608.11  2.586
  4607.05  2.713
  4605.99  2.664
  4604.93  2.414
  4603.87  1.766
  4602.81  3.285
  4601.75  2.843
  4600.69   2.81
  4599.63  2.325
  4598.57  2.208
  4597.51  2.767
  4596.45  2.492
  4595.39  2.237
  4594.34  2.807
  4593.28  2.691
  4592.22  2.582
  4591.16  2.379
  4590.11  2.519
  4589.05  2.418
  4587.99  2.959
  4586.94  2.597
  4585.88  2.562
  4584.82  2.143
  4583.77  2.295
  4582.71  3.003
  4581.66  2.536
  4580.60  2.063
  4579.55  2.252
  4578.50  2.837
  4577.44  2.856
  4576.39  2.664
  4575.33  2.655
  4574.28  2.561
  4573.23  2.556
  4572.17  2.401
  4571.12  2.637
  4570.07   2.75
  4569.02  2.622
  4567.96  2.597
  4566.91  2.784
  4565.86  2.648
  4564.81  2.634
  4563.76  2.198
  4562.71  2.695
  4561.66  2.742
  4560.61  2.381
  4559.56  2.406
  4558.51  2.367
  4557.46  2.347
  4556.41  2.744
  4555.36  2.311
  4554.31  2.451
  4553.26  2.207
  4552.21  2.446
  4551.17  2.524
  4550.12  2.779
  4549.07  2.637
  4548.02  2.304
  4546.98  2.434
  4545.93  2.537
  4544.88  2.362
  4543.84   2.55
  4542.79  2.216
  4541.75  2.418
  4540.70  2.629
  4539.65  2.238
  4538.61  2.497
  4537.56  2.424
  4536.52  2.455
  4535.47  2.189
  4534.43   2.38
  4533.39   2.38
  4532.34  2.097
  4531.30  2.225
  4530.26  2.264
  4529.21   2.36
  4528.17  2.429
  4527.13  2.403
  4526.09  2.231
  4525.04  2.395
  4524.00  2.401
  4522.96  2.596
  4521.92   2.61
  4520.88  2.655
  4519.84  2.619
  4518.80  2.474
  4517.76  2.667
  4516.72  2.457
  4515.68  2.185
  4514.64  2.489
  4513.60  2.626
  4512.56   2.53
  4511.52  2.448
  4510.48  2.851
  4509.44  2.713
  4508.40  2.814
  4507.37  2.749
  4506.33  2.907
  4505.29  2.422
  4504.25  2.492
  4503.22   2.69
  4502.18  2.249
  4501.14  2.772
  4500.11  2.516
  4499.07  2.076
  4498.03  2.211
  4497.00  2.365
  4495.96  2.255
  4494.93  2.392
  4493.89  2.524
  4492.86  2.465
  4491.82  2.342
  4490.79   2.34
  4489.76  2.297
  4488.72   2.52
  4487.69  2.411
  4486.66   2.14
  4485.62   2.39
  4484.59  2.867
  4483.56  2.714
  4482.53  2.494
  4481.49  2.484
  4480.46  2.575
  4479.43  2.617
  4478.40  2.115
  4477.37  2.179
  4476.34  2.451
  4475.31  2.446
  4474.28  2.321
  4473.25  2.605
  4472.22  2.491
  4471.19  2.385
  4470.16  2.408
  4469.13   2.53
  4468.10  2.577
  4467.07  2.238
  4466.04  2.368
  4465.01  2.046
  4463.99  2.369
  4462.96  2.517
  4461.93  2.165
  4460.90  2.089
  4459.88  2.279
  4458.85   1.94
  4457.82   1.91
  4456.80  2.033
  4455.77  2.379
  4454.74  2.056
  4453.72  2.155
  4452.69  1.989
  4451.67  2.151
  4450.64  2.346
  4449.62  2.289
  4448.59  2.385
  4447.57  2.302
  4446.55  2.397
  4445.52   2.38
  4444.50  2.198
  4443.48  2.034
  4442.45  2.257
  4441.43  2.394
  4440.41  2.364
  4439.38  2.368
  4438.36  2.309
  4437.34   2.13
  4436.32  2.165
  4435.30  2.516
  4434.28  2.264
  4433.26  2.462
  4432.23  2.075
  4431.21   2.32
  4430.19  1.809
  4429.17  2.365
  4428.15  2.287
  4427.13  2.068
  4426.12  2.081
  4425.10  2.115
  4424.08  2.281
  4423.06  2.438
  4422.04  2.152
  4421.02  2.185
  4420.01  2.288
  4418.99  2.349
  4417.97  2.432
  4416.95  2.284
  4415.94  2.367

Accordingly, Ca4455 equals 0.5 Ang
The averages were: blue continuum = 2.25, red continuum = 2.44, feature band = 2.27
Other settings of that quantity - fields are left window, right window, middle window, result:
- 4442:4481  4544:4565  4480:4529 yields -2.46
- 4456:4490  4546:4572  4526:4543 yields 0.90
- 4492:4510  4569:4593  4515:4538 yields 1.06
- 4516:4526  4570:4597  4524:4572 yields 1.59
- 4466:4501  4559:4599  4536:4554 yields 0.41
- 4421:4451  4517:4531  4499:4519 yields -1.13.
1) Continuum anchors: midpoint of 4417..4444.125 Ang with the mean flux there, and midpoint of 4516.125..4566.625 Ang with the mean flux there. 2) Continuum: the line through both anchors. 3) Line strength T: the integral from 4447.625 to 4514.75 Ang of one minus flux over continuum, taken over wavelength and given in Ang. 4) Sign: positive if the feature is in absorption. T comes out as -1.6 Ang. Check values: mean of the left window 2.25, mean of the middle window 2.4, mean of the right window 2.45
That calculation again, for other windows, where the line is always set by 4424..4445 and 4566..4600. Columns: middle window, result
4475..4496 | -0.81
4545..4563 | 0.07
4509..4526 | -0.87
